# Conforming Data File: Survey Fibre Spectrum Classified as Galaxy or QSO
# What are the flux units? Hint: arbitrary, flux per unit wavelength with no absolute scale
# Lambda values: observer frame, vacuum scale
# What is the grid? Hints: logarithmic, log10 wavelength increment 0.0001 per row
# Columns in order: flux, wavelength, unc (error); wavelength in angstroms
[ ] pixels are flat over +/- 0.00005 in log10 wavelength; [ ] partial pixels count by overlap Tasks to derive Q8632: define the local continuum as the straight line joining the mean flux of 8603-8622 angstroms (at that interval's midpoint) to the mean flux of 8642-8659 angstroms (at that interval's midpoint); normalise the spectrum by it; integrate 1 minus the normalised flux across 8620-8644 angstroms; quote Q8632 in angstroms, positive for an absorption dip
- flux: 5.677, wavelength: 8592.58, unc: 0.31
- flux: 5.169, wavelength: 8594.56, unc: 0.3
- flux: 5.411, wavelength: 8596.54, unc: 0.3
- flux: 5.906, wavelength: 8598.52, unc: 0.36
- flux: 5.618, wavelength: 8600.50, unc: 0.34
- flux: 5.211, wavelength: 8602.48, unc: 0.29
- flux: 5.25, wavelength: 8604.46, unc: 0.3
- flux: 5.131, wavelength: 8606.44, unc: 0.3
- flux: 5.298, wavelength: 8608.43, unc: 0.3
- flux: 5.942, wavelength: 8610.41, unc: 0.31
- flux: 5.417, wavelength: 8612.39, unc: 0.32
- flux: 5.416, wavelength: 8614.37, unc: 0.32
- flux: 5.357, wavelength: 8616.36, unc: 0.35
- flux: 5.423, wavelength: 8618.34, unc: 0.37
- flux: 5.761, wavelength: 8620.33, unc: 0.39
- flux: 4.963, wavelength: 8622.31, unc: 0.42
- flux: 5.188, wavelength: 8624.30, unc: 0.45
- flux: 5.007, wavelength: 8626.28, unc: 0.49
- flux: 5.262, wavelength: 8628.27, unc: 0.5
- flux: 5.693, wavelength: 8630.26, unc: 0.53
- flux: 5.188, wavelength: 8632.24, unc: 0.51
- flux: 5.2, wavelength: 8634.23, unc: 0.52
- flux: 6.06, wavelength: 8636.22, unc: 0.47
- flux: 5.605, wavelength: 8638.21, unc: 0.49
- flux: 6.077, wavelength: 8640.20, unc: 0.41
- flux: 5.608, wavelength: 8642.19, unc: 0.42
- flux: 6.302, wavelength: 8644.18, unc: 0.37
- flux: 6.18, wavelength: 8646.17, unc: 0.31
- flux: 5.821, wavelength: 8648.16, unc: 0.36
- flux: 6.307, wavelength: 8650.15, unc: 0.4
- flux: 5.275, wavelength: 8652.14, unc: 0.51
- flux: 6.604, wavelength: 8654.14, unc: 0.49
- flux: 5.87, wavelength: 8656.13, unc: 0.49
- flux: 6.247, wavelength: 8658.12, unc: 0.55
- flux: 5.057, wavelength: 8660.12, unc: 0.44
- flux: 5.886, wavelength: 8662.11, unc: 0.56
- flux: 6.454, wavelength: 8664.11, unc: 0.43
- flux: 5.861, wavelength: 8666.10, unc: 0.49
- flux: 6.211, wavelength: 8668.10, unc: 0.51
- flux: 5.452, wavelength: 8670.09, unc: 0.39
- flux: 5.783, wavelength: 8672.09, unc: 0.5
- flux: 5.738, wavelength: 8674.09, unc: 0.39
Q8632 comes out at 1.1 angstroms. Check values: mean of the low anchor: 5.42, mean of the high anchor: 6.04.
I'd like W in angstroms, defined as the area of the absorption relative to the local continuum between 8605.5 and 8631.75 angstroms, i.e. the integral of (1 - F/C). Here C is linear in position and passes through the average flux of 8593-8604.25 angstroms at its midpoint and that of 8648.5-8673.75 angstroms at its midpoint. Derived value 1.08 angstroms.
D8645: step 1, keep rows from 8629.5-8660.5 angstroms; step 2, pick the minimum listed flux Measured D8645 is 5.057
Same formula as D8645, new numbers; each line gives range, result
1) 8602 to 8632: 4.963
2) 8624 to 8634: 5.007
